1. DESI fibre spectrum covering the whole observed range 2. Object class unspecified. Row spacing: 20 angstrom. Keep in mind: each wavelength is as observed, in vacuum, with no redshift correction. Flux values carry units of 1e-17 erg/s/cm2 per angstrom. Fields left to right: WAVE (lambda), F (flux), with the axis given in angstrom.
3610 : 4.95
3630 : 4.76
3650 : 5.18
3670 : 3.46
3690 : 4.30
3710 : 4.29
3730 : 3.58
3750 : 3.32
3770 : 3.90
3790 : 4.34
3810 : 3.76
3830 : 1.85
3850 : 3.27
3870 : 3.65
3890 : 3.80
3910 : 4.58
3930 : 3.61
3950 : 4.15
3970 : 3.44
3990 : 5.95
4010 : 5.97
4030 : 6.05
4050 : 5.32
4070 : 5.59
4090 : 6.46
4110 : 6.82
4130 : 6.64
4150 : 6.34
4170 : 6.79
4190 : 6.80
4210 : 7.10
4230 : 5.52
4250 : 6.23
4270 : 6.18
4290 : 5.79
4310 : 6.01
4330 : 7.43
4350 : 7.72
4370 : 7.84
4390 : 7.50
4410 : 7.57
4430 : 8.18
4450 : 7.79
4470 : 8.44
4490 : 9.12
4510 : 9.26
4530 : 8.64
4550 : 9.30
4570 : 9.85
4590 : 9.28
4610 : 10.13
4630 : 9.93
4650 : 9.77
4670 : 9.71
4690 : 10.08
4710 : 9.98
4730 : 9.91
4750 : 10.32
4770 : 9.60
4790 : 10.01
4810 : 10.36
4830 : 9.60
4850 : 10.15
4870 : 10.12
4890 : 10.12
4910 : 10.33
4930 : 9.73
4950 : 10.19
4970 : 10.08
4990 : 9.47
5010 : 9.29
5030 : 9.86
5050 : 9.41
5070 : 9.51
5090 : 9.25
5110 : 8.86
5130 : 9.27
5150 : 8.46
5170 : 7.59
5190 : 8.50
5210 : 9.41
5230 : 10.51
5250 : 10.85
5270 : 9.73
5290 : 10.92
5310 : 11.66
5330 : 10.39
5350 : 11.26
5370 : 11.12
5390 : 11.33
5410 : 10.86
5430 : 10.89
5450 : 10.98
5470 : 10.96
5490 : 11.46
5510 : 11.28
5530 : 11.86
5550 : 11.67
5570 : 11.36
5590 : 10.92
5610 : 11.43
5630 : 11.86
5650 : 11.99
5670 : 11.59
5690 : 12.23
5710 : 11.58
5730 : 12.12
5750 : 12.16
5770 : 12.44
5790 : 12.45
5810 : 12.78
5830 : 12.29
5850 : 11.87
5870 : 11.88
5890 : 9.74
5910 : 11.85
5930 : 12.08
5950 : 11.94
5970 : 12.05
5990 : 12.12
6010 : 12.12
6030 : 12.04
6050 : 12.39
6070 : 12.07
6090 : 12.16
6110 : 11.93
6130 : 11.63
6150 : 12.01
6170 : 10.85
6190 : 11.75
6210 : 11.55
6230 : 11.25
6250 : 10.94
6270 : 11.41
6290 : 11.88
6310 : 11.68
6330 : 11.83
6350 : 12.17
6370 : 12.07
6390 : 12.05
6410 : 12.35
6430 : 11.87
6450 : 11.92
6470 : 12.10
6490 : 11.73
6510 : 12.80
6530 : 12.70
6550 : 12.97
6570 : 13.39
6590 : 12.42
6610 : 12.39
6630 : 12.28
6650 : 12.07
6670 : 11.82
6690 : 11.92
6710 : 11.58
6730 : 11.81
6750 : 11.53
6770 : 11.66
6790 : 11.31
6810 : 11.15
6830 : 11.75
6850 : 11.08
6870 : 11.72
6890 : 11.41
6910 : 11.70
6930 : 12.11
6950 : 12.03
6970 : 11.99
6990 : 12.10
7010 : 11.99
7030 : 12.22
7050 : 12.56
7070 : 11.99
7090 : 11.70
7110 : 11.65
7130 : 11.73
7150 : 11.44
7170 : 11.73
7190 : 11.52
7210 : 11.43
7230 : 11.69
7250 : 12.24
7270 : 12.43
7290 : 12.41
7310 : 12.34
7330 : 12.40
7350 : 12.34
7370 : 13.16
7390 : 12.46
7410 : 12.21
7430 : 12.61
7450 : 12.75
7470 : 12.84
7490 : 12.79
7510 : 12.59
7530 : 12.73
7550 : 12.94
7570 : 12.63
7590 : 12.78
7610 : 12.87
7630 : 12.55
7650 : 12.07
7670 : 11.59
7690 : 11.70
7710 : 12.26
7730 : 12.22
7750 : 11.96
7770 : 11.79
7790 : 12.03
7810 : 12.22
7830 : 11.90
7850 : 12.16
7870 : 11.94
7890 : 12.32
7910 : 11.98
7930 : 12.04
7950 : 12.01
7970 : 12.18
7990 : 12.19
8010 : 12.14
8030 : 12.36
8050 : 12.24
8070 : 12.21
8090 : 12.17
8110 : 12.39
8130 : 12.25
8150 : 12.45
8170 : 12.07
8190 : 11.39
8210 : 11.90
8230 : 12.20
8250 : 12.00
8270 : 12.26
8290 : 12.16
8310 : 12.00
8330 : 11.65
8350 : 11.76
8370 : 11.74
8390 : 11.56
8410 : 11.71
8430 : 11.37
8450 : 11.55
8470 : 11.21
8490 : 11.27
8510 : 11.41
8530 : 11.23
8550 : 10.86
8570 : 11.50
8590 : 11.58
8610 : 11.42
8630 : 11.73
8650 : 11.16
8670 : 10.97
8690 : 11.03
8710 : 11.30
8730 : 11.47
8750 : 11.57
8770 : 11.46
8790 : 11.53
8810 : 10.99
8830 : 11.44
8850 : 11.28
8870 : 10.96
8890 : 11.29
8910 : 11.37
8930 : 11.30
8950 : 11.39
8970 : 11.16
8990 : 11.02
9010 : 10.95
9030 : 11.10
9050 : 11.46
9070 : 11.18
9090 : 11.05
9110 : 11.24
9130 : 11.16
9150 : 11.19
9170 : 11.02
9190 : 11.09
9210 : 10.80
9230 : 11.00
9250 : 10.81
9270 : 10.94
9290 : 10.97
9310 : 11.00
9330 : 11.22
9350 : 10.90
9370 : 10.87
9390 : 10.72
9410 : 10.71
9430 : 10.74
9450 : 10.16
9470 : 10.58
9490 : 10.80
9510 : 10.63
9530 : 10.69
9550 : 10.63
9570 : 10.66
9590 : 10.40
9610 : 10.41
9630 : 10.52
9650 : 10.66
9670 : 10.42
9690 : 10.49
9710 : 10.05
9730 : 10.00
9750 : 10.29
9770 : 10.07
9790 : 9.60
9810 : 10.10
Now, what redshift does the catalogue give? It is 0.00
